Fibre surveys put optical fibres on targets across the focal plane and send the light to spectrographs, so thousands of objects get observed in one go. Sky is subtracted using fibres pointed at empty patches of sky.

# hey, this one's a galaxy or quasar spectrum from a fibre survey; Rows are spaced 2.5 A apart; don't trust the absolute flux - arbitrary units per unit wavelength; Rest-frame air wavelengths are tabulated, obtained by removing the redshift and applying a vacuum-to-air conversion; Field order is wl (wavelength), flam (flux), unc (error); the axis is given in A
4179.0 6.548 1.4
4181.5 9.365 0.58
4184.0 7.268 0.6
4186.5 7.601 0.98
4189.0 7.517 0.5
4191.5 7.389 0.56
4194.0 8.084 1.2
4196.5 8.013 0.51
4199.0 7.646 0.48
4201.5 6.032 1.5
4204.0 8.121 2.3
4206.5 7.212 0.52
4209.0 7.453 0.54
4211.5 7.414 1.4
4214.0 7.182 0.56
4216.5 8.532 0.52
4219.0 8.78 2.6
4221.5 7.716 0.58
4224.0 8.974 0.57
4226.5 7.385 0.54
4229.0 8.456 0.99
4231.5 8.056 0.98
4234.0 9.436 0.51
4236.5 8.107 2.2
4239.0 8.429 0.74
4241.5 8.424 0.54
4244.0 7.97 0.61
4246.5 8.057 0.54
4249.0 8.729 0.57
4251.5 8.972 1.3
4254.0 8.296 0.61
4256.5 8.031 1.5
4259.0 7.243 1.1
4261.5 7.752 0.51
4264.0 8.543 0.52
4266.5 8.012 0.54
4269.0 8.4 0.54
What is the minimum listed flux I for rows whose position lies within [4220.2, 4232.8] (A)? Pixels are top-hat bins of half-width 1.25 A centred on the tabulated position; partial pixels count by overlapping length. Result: 7.385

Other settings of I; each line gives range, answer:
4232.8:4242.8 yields 8.107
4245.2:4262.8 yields 7.243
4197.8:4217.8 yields 6.032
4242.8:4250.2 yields 7.97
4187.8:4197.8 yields 7.389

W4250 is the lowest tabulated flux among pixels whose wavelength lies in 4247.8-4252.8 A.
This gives 8.729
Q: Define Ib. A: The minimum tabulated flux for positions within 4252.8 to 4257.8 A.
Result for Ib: 8.031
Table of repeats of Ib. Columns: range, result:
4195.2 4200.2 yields 7.646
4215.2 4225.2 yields 7.716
